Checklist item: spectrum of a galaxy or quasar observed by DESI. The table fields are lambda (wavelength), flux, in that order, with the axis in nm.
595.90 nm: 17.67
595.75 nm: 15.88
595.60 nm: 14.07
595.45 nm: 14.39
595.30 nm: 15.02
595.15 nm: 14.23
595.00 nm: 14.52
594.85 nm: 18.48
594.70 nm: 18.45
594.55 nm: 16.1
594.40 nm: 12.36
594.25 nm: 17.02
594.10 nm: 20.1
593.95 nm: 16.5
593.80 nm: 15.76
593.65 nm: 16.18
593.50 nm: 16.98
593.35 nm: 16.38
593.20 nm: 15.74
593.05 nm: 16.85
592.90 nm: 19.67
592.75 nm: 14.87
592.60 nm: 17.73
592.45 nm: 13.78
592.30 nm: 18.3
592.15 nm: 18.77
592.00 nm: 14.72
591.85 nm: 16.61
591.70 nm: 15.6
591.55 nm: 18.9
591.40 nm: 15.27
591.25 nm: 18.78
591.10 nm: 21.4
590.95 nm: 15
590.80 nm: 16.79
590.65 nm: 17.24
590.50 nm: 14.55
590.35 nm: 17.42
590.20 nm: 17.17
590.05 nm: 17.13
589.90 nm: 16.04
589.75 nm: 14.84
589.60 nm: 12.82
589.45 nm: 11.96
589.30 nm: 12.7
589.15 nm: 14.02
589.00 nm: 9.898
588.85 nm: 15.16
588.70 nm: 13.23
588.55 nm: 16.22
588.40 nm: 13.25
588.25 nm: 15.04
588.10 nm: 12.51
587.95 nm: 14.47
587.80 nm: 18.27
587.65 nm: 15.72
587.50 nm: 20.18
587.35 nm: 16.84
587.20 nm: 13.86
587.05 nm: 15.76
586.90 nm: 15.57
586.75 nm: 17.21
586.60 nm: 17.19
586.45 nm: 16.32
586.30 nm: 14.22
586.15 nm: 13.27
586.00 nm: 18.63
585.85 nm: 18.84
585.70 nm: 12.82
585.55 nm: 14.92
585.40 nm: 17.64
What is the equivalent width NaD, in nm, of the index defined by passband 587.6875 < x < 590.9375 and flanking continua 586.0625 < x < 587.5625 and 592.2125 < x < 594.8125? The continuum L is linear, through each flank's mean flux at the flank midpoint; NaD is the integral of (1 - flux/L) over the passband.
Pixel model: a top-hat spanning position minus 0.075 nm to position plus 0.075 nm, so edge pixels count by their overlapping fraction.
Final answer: 0.29 nm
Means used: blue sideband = 16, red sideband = 16.7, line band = 14.8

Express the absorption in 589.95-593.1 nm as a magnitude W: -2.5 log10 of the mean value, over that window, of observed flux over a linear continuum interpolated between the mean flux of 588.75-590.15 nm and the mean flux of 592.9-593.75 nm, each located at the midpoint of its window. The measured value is -0.11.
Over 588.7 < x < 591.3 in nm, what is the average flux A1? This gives 15.4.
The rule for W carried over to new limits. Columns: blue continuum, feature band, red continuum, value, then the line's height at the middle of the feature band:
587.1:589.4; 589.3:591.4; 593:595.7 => -0.06 mag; 15.2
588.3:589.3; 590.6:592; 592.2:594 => -0.12 mag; 15.3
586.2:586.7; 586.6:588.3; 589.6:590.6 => -0.01 mag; 15.9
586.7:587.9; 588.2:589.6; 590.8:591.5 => 0.26 mag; 17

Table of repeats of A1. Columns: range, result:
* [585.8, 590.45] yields 15.3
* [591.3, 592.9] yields 16.6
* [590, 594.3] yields 16.9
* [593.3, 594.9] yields 16.7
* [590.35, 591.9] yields 17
